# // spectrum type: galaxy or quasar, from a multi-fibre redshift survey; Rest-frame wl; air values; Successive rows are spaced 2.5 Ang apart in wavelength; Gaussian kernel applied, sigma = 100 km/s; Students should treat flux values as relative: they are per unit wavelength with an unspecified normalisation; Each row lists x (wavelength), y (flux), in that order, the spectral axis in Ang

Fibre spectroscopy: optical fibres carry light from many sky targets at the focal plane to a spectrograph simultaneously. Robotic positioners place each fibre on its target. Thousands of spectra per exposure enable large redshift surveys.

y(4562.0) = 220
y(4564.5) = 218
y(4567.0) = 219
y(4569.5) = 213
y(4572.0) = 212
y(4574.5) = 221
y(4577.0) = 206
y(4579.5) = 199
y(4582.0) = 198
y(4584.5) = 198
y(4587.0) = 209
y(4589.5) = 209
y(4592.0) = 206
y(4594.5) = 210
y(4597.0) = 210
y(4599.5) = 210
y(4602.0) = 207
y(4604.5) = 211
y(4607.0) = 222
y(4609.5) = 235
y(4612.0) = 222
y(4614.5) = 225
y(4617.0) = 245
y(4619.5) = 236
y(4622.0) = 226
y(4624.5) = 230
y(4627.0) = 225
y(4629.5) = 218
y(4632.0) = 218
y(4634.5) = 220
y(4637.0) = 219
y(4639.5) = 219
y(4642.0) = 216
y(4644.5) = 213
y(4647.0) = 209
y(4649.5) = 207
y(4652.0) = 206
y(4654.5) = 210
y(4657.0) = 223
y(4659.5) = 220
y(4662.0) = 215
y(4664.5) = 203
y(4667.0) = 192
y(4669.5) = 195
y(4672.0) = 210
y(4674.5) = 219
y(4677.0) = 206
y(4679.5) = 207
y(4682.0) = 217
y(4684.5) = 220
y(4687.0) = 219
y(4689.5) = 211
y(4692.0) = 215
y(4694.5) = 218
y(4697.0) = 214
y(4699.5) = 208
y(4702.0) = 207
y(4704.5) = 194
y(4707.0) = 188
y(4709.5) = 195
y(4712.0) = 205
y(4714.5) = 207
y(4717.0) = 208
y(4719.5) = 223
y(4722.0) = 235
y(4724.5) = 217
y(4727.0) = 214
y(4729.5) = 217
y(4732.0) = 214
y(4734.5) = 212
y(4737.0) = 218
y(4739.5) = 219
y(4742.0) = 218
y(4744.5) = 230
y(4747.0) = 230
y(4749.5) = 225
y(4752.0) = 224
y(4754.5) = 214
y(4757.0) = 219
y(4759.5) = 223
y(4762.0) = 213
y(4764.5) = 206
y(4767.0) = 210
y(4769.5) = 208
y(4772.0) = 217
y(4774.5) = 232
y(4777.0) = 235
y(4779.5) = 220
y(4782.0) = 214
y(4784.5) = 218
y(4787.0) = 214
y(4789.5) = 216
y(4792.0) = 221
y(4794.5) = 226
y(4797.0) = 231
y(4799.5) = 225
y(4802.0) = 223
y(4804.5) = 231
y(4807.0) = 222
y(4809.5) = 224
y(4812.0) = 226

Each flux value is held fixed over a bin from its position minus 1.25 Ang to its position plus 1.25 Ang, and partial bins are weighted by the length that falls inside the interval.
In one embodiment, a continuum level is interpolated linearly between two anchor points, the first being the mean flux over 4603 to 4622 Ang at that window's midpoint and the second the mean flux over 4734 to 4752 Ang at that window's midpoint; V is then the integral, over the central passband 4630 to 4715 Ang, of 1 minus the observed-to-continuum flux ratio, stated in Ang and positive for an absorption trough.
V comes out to 5.63 Ang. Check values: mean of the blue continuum 228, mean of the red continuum 222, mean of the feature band 210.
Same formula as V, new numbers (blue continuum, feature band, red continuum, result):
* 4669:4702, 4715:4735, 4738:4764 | 0.0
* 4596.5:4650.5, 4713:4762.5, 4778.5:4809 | 0.5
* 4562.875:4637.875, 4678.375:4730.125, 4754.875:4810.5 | 1.7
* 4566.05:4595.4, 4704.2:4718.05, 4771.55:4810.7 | 1.1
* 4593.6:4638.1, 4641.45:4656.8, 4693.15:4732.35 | 0.5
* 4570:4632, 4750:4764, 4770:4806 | 0.2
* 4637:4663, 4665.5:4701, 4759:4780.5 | 0.7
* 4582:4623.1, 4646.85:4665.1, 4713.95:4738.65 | 0.4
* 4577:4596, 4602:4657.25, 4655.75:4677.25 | -3.6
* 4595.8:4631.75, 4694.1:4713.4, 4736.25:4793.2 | 1.6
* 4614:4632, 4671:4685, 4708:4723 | 0.4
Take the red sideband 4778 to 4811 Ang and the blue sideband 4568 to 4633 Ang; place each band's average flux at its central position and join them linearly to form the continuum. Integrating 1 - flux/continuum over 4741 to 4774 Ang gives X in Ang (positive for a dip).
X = 0.4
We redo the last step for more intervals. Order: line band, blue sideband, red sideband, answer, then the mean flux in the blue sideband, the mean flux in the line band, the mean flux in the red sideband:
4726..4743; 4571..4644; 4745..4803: 0.3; 217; 216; 220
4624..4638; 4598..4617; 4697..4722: -0.3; 220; 221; 206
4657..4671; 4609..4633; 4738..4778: 1.2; 228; 207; 220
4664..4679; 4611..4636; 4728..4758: 1.3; 226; 204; 220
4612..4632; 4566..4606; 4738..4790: -1.6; 209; 228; 219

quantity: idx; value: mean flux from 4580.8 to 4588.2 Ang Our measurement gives 202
